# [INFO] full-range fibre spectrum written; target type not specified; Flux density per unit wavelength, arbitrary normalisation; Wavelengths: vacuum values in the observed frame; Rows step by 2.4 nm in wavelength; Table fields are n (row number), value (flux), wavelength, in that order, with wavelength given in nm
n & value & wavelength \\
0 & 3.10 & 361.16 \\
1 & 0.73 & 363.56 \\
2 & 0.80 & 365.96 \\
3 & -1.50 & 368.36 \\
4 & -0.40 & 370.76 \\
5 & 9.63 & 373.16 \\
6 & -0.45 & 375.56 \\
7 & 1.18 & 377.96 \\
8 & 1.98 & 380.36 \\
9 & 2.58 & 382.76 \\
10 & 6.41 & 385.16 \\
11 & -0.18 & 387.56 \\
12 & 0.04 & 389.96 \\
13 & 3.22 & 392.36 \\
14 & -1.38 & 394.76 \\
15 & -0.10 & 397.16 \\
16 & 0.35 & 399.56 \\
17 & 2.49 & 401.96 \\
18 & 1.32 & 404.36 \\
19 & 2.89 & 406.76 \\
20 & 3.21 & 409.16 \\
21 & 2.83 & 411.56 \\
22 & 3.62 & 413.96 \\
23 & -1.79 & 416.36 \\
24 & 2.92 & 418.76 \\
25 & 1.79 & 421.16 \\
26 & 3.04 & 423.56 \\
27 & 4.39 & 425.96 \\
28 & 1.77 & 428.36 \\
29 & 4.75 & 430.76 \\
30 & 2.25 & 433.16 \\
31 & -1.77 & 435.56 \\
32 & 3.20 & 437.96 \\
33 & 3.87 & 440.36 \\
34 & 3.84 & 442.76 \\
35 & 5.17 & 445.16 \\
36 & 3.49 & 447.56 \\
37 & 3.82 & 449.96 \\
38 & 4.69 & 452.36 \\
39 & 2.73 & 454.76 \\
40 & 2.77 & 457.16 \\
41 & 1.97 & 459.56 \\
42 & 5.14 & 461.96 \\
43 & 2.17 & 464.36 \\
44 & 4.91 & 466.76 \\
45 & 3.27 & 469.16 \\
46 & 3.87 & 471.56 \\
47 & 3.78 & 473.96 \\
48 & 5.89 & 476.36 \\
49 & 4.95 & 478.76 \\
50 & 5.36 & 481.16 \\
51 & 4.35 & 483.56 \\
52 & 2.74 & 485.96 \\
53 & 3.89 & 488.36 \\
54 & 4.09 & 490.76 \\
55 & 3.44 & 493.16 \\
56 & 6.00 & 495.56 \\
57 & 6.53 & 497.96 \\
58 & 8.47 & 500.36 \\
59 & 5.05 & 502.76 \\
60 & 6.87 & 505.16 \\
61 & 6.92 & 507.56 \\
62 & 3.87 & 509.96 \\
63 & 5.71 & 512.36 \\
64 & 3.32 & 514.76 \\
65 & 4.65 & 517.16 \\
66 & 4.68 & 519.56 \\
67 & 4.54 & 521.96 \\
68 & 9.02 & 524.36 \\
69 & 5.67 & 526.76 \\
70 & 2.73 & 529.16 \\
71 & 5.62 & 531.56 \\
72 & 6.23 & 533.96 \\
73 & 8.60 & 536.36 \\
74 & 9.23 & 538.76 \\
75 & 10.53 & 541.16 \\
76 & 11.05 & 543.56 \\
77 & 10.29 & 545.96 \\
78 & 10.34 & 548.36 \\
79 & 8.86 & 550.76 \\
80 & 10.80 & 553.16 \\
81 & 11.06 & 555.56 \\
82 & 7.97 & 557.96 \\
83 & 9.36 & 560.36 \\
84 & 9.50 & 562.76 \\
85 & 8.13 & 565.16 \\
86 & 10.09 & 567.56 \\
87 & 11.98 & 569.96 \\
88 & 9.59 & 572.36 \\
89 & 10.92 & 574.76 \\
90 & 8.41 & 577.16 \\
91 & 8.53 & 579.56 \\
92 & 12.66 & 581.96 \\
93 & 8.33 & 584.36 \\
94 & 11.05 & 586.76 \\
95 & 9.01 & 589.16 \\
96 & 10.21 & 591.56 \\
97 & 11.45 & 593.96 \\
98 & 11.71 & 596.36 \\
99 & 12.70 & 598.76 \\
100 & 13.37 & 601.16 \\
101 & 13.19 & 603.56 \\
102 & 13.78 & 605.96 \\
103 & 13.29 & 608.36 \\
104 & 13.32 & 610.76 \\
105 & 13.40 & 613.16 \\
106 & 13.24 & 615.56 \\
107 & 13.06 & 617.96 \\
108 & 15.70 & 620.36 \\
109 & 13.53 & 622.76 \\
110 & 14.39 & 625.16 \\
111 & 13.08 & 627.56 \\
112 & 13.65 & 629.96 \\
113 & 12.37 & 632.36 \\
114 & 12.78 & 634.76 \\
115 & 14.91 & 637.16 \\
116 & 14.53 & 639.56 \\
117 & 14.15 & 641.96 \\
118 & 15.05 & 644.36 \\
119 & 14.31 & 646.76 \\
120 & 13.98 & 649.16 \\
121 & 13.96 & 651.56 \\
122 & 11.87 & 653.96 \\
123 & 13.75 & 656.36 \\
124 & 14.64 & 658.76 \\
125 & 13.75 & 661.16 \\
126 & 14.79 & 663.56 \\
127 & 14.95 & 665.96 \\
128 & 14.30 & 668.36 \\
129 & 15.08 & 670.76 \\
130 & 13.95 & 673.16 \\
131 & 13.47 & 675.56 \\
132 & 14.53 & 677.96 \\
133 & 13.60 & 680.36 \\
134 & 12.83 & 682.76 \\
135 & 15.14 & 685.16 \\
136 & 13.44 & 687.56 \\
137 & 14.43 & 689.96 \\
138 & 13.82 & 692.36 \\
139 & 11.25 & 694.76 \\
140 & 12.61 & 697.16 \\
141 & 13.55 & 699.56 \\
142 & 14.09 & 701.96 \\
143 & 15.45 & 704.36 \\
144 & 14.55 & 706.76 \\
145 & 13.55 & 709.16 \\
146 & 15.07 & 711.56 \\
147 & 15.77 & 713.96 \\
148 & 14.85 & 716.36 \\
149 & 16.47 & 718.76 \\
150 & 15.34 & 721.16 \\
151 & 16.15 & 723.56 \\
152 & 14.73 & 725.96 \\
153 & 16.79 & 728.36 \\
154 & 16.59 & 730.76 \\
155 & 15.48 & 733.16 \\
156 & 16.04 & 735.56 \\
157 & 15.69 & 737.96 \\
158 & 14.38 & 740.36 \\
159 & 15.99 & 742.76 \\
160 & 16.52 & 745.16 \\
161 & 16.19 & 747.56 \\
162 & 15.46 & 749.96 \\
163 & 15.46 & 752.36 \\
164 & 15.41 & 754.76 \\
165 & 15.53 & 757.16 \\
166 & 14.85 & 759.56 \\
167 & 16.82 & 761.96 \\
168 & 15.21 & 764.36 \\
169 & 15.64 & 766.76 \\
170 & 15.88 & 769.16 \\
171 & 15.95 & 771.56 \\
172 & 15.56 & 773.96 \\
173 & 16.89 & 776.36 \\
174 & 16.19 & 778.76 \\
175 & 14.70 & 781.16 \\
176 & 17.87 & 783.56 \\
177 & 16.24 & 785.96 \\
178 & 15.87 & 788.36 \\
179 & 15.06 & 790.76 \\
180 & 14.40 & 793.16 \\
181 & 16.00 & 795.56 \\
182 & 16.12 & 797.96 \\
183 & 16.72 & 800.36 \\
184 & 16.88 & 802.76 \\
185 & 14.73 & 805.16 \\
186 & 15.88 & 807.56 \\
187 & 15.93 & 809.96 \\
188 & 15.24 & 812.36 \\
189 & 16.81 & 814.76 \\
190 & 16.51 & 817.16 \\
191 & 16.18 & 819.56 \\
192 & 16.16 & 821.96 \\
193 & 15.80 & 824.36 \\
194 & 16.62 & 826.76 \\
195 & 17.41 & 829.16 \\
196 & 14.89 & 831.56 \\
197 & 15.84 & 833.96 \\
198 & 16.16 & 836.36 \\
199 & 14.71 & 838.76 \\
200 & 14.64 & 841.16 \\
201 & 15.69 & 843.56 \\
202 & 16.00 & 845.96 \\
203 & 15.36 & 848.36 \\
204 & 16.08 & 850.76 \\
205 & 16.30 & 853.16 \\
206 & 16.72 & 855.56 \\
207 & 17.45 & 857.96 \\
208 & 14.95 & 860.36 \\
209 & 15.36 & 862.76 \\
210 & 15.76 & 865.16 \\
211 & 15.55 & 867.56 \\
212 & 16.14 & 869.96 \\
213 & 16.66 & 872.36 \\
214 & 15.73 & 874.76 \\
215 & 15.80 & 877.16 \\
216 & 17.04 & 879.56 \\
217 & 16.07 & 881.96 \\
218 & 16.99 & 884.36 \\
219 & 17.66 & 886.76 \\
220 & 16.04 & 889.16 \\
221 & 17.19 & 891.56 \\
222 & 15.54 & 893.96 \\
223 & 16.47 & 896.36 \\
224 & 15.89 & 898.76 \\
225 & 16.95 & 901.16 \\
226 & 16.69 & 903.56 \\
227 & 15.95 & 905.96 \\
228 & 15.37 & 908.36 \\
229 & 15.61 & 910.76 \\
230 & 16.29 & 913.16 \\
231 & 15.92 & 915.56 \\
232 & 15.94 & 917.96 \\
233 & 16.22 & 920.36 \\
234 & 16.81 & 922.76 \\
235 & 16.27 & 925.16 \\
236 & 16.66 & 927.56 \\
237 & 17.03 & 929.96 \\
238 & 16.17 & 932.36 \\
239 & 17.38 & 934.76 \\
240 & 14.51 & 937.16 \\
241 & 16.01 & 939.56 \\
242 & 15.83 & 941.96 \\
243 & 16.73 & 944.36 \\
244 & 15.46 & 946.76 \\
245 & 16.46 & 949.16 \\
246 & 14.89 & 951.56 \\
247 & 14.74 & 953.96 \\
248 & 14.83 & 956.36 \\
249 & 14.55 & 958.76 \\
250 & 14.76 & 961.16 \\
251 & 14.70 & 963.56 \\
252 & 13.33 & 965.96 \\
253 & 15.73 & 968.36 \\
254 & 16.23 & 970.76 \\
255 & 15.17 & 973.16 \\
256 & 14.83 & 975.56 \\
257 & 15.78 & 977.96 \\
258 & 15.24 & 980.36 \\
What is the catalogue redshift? 0.344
